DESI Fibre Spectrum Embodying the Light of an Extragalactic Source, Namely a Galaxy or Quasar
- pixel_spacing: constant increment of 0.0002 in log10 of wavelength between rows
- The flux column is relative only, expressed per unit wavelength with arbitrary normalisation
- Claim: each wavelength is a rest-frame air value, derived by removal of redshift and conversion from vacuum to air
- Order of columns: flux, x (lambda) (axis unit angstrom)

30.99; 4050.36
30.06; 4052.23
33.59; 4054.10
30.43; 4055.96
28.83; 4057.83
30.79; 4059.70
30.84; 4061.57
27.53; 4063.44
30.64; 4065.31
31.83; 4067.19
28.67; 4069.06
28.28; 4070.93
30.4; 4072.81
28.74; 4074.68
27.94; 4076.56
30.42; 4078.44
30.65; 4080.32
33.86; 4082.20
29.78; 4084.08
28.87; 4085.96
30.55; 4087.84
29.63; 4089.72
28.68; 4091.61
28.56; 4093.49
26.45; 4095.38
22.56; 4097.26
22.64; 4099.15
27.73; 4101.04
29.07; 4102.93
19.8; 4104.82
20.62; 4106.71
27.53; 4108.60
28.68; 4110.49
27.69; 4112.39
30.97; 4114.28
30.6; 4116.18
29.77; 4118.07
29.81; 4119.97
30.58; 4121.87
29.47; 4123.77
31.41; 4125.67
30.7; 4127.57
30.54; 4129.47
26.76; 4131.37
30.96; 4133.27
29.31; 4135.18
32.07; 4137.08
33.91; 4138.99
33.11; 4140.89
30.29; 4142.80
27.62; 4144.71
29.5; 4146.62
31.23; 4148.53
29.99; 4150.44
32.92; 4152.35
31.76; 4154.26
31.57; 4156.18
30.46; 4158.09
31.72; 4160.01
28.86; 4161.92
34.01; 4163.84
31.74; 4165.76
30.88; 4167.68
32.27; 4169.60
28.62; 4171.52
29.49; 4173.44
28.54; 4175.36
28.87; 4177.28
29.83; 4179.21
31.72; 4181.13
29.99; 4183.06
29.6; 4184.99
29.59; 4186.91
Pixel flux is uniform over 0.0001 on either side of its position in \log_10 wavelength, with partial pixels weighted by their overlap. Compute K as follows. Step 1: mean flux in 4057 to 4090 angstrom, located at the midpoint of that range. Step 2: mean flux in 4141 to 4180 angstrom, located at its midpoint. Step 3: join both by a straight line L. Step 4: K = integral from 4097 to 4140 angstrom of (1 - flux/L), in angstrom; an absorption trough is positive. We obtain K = 2.5 angstrom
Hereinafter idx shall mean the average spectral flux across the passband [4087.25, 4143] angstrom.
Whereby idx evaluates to 28.7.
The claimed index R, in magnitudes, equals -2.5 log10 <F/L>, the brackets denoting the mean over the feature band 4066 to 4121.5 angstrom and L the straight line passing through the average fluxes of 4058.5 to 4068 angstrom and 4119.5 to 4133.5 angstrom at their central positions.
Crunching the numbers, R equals 0.067 mag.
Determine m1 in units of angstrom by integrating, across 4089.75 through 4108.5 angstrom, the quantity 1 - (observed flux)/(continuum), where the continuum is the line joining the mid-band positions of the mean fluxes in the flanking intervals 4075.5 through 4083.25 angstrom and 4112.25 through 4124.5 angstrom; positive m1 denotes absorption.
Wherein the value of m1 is 3.01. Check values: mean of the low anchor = 30.6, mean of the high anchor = 30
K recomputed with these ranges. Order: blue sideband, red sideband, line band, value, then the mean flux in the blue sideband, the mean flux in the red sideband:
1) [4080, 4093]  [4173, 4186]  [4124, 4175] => -1.5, 30.2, 29.7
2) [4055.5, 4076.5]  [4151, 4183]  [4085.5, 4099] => 1.1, 29.6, 30.8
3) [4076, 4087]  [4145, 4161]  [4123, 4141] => 0.0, 30.3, 31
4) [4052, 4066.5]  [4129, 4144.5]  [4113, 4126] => 0.2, 30.4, 30.7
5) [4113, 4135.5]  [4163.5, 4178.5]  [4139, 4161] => -0.6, 30.1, 30.4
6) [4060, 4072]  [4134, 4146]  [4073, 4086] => -0.1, 29.7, 31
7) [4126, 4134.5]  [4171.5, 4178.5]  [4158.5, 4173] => -1.0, 29.9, 29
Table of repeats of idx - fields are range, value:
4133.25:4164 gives 31.1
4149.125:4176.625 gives 30.9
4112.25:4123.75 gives 30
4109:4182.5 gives 30.5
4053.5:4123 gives 28.7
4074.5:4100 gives 28.5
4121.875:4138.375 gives 30.3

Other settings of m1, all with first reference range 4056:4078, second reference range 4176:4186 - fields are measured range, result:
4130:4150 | -0.4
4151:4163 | -0.5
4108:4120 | 0.2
